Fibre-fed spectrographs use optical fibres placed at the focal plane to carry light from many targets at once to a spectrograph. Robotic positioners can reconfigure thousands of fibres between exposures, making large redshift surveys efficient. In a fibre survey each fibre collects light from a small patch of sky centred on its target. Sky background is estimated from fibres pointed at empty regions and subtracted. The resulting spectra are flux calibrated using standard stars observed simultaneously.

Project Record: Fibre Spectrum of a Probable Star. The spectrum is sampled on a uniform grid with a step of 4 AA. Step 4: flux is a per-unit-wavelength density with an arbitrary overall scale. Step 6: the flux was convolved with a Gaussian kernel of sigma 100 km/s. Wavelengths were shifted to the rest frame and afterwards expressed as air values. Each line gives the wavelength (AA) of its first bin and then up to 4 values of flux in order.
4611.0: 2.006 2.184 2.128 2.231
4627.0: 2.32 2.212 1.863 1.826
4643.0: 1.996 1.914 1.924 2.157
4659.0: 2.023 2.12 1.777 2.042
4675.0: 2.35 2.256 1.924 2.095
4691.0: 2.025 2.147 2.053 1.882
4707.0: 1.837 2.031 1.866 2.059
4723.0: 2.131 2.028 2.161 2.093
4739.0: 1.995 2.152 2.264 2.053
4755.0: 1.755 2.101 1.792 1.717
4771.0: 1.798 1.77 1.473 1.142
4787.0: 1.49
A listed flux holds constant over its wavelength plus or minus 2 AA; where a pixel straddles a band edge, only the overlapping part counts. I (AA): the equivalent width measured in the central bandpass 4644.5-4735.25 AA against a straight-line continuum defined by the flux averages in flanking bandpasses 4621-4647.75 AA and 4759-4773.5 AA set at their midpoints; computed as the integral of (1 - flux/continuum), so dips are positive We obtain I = -3.87 AA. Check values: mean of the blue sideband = 2.06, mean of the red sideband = 1.81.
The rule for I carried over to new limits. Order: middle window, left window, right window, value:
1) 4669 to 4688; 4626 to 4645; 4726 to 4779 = -1.27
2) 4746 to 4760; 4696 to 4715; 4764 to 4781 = -2.00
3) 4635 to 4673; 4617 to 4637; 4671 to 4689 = 3.14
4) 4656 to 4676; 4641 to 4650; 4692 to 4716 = -0.94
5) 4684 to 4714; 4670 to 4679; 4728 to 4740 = 2.30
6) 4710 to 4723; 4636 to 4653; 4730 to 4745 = 0.32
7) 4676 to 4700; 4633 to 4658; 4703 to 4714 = -2.08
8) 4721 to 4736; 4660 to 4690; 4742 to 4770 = -0.76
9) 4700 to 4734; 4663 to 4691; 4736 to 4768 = 0.42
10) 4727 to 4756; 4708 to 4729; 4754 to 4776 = -2.32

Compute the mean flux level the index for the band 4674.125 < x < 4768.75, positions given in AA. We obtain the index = 2.03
